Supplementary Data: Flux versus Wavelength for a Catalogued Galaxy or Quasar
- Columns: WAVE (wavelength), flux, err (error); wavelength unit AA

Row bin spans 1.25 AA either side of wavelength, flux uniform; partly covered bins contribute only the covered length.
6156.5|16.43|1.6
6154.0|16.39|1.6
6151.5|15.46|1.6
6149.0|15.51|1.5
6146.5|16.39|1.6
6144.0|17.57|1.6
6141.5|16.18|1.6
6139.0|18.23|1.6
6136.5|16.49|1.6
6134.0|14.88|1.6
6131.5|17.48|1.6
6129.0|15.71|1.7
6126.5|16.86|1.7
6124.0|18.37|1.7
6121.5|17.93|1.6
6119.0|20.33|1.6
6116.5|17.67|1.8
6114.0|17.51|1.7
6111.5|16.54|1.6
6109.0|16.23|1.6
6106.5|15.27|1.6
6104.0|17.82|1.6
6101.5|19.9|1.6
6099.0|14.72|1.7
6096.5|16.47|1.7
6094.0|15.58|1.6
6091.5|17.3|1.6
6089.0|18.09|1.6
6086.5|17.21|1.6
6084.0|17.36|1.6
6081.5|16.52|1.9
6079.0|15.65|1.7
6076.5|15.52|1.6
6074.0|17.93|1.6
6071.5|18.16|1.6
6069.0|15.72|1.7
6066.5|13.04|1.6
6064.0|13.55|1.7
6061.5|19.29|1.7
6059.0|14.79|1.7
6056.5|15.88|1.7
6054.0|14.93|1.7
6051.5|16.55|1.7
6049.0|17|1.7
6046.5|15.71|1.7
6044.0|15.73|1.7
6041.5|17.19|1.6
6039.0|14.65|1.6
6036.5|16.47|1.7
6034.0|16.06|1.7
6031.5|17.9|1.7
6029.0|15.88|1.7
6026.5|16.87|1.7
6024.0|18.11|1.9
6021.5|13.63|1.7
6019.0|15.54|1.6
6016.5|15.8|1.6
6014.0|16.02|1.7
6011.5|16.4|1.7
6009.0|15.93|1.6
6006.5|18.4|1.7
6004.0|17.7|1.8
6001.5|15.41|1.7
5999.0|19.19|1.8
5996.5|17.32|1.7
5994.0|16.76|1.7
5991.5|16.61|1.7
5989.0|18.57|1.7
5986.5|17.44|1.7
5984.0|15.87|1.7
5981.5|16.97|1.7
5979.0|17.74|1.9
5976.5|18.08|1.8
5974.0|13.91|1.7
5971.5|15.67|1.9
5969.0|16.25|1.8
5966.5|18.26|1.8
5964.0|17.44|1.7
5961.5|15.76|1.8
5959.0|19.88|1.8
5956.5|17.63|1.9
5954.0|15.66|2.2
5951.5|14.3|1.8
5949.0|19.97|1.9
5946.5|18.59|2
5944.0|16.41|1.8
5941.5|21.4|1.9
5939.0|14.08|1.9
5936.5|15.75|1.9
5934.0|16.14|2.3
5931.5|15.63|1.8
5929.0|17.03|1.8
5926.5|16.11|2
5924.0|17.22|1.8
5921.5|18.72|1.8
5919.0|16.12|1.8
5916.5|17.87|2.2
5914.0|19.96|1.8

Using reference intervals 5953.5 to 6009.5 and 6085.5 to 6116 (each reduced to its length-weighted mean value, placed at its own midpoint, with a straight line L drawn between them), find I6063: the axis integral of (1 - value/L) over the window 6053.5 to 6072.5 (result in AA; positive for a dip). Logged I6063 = 1.5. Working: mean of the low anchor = 17.1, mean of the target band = 15.7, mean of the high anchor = 16.9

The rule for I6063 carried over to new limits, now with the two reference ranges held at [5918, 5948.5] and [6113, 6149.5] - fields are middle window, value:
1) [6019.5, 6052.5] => 1.60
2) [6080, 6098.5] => 0.34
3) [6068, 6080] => 0.34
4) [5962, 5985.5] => 0.52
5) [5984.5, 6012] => -0.27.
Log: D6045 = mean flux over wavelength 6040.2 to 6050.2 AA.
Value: 16.4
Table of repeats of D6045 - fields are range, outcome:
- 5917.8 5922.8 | 17.4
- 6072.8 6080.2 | 16.4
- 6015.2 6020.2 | 15.7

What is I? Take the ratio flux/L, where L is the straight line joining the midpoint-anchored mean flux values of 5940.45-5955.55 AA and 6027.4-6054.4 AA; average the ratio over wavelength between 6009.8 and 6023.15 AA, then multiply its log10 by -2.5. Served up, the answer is 0.07 mag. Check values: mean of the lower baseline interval 17.7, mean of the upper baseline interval 16.2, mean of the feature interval 15.6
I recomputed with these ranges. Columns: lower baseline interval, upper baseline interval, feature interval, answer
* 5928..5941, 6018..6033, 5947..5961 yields -0.09 mag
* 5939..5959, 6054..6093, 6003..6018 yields 0.02 mag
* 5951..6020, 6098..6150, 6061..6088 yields 0.04 mag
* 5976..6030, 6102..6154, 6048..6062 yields 0.04 mag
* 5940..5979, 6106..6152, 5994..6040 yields 0.04 mag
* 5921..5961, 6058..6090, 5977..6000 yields -0.03 mag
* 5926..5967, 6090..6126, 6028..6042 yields 0.05 mag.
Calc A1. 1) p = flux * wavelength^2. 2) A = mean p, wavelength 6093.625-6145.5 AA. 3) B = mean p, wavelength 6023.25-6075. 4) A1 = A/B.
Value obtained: 1.08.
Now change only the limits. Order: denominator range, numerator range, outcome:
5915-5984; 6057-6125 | 1.04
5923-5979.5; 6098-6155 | 1.06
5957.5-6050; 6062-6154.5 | 1.04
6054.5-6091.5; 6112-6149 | 1.07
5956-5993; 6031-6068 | 0.95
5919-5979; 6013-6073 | 0.98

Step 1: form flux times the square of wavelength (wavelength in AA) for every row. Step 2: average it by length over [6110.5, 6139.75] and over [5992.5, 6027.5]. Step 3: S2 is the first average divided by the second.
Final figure 1.08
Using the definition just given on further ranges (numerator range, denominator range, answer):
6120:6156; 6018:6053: 1.06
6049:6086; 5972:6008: 0.97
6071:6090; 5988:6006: 1.00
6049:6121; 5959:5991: 1.02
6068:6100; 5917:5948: 1.03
